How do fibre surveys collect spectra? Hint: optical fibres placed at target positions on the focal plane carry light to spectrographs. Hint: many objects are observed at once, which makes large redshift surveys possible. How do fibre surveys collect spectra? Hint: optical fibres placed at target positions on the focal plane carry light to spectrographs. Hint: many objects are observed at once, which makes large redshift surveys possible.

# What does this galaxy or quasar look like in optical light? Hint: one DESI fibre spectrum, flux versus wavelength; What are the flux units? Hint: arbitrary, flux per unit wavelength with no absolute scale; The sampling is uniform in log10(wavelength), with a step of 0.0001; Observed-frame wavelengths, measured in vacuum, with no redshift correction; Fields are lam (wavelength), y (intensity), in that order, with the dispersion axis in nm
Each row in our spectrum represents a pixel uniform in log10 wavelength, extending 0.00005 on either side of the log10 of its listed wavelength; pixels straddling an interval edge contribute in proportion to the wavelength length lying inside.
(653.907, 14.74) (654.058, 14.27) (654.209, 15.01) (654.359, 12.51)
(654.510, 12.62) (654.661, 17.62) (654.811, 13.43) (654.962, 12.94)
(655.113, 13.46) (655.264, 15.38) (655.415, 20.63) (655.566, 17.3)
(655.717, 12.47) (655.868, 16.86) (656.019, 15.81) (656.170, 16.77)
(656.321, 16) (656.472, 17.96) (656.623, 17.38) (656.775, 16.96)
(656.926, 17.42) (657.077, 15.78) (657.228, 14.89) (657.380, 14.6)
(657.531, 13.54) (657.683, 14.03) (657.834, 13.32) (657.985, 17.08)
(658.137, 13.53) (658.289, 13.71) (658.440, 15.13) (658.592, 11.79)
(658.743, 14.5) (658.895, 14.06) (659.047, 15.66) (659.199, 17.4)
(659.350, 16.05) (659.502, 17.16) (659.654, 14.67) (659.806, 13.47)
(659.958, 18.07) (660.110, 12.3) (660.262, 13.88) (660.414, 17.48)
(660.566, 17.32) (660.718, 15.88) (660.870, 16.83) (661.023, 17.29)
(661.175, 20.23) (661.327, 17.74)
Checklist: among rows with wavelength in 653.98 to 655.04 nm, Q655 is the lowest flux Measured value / 12.51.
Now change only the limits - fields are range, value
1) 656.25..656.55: 16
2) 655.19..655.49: 15.38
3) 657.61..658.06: 13.32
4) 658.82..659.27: 14.06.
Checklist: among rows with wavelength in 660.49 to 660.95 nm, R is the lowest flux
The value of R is 15.88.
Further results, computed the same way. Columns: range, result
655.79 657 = 15.81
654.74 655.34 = 12.94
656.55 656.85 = 16.96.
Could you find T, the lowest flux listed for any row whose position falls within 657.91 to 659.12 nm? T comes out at 11.79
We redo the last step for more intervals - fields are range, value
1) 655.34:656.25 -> 12.47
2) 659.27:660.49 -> 12.3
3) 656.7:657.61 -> 13.54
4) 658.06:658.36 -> 13.53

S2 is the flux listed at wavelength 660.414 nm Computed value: 17.48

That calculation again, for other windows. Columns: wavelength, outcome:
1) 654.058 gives 14.27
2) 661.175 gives 20.23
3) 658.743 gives 14.5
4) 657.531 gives 13.54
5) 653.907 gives 14.74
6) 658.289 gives 13.71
